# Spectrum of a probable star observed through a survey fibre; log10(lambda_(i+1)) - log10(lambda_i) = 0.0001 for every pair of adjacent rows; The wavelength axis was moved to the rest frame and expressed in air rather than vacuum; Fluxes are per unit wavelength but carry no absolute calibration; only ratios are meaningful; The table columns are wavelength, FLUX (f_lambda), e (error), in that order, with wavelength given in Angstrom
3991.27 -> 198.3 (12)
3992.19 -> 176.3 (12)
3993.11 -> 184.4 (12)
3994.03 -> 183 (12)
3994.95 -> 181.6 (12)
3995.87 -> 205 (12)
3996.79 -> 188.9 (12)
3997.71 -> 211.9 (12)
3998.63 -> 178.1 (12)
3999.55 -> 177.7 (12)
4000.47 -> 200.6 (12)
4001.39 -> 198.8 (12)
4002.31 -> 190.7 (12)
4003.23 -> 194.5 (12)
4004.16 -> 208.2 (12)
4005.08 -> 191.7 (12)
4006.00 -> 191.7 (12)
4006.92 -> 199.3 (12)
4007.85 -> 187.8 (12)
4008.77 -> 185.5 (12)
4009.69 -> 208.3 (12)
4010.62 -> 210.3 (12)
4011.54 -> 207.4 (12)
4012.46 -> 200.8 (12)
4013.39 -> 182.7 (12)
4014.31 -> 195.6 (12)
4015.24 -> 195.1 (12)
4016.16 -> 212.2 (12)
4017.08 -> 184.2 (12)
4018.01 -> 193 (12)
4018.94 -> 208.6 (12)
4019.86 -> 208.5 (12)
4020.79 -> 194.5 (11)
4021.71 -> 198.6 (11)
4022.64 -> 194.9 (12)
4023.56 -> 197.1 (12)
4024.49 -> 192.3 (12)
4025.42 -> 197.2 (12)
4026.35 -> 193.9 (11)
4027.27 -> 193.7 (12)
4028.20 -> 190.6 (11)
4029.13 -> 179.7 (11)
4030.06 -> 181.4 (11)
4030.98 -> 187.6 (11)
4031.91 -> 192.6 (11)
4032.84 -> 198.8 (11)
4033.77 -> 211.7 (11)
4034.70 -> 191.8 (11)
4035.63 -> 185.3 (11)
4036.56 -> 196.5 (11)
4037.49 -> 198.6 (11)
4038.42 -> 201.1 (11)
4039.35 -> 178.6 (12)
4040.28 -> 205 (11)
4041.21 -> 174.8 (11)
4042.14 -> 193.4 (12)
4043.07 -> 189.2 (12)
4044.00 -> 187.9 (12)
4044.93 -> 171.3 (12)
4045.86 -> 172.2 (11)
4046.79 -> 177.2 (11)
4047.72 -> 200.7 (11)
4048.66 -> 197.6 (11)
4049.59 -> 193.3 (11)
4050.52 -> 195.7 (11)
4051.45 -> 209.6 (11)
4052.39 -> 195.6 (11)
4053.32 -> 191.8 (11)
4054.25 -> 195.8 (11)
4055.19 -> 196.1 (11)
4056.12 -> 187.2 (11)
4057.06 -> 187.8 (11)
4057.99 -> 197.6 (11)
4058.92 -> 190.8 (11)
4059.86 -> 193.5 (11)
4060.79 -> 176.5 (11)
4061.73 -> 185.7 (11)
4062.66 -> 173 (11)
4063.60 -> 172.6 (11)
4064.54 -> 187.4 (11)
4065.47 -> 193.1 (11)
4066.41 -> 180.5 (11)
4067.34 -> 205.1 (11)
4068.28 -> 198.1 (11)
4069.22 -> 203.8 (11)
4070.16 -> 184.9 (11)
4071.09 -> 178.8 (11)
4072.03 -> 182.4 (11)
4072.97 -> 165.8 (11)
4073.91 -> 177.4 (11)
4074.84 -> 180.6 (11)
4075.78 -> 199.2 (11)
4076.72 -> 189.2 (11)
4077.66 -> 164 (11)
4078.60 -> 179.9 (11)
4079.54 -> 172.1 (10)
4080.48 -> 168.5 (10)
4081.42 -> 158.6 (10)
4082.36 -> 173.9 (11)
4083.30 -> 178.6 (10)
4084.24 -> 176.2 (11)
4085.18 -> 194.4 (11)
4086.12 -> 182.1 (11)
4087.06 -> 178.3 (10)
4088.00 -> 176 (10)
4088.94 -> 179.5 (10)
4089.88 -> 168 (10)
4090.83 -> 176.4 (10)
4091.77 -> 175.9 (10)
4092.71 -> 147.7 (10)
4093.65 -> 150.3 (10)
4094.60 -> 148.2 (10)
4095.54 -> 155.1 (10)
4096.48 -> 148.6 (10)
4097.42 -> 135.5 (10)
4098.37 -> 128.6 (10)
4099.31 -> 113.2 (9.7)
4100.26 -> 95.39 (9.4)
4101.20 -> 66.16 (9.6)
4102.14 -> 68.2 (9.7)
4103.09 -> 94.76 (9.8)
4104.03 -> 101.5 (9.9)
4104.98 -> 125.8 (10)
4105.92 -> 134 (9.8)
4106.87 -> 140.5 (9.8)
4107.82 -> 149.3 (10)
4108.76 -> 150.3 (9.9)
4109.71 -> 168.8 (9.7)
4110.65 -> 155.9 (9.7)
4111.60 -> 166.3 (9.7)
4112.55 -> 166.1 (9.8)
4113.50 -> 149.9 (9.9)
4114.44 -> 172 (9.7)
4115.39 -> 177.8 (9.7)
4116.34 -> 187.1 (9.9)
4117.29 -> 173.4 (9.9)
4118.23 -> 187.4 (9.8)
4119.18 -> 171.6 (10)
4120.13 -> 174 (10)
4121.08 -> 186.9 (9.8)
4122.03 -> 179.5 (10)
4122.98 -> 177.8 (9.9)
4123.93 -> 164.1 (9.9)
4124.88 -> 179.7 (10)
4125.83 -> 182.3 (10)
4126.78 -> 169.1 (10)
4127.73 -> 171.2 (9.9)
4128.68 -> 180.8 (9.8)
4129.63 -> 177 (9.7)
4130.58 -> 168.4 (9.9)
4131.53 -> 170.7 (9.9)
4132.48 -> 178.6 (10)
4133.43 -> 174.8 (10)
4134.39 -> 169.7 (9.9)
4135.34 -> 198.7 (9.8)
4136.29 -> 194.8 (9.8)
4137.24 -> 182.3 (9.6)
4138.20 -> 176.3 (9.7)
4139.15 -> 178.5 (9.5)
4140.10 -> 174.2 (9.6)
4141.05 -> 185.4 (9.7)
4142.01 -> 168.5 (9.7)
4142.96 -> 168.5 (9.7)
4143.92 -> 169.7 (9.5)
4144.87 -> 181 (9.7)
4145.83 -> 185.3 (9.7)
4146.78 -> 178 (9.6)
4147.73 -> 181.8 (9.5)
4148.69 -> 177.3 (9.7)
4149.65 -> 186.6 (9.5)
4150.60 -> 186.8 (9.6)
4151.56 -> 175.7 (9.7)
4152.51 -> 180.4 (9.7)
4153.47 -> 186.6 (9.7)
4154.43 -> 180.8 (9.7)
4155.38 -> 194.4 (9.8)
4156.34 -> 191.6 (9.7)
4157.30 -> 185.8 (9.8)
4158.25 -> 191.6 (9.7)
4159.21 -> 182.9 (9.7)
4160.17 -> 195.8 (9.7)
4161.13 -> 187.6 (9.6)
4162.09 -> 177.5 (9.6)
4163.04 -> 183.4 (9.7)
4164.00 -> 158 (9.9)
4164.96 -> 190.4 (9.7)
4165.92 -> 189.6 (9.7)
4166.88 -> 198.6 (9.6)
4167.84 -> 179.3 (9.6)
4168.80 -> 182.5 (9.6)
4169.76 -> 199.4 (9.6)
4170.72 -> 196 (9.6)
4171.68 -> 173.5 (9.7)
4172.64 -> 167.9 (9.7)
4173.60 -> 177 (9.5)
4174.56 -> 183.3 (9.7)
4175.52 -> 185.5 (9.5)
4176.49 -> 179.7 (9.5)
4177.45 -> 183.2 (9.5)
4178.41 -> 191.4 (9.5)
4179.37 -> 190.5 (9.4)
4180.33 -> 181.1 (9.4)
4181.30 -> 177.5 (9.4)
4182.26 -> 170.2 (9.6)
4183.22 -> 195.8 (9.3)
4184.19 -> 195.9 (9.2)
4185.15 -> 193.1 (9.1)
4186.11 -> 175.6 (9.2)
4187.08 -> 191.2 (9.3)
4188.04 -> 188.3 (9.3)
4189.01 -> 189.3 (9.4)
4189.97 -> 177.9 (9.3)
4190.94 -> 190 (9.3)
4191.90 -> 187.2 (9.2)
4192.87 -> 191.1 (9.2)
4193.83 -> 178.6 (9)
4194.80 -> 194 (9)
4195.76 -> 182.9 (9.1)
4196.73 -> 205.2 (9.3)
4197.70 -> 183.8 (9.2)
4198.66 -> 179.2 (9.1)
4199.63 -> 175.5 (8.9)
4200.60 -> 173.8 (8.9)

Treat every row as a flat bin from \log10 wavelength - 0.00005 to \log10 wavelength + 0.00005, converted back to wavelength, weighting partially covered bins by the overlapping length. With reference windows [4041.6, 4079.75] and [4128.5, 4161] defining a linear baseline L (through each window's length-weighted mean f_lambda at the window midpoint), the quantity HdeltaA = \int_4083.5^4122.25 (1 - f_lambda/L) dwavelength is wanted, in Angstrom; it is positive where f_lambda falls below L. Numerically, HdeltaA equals 6.5 Angstrom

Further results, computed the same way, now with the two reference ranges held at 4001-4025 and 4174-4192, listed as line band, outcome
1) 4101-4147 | 5.98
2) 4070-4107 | 7.13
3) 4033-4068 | 0.78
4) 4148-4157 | 0.15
